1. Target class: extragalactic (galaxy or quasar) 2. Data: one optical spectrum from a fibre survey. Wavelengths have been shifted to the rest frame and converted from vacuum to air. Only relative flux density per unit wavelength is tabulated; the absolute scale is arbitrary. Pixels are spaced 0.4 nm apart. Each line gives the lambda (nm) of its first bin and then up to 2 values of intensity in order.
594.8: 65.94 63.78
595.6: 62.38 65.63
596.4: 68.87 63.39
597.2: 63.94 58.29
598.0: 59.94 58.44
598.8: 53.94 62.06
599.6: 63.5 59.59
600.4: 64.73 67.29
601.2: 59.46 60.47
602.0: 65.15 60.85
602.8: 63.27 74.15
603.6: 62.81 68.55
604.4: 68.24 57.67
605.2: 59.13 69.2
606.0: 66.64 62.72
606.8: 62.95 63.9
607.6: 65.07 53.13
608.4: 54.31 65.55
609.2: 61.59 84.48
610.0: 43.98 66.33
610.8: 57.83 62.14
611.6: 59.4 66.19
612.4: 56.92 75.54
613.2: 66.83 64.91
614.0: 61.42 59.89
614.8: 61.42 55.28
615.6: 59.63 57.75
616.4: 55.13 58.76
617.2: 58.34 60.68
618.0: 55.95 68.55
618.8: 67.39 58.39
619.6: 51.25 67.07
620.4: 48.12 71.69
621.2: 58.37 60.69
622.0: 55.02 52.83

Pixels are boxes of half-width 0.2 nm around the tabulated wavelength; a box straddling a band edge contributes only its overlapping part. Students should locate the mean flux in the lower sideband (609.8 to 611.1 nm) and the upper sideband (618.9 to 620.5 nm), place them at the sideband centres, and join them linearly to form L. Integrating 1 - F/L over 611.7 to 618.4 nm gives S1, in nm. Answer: -0.490 nm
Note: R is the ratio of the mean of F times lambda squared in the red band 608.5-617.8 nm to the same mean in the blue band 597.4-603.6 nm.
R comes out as 1.0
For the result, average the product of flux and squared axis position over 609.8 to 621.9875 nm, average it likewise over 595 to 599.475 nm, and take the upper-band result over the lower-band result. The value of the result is 1.04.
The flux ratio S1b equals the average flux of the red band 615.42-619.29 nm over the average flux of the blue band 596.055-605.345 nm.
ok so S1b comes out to 1.0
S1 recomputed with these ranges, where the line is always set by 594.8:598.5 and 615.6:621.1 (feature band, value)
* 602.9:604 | -0.106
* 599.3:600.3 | 0.011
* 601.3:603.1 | -0.020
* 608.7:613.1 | -0.195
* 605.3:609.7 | -0.177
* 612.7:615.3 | -0.127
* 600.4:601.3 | -0.024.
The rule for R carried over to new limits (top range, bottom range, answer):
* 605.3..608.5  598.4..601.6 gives 1.04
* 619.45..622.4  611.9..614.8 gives 0.93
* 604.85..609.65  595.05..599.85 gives 1.05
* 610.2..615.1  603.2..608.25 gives 1.01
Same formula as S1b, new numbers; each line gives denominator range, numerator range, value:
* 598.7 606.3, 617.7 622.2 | 0.95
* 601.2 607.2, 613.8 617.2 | 0.91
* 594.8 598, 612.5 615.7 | 0.99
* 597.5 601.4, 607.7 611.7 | 1.00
